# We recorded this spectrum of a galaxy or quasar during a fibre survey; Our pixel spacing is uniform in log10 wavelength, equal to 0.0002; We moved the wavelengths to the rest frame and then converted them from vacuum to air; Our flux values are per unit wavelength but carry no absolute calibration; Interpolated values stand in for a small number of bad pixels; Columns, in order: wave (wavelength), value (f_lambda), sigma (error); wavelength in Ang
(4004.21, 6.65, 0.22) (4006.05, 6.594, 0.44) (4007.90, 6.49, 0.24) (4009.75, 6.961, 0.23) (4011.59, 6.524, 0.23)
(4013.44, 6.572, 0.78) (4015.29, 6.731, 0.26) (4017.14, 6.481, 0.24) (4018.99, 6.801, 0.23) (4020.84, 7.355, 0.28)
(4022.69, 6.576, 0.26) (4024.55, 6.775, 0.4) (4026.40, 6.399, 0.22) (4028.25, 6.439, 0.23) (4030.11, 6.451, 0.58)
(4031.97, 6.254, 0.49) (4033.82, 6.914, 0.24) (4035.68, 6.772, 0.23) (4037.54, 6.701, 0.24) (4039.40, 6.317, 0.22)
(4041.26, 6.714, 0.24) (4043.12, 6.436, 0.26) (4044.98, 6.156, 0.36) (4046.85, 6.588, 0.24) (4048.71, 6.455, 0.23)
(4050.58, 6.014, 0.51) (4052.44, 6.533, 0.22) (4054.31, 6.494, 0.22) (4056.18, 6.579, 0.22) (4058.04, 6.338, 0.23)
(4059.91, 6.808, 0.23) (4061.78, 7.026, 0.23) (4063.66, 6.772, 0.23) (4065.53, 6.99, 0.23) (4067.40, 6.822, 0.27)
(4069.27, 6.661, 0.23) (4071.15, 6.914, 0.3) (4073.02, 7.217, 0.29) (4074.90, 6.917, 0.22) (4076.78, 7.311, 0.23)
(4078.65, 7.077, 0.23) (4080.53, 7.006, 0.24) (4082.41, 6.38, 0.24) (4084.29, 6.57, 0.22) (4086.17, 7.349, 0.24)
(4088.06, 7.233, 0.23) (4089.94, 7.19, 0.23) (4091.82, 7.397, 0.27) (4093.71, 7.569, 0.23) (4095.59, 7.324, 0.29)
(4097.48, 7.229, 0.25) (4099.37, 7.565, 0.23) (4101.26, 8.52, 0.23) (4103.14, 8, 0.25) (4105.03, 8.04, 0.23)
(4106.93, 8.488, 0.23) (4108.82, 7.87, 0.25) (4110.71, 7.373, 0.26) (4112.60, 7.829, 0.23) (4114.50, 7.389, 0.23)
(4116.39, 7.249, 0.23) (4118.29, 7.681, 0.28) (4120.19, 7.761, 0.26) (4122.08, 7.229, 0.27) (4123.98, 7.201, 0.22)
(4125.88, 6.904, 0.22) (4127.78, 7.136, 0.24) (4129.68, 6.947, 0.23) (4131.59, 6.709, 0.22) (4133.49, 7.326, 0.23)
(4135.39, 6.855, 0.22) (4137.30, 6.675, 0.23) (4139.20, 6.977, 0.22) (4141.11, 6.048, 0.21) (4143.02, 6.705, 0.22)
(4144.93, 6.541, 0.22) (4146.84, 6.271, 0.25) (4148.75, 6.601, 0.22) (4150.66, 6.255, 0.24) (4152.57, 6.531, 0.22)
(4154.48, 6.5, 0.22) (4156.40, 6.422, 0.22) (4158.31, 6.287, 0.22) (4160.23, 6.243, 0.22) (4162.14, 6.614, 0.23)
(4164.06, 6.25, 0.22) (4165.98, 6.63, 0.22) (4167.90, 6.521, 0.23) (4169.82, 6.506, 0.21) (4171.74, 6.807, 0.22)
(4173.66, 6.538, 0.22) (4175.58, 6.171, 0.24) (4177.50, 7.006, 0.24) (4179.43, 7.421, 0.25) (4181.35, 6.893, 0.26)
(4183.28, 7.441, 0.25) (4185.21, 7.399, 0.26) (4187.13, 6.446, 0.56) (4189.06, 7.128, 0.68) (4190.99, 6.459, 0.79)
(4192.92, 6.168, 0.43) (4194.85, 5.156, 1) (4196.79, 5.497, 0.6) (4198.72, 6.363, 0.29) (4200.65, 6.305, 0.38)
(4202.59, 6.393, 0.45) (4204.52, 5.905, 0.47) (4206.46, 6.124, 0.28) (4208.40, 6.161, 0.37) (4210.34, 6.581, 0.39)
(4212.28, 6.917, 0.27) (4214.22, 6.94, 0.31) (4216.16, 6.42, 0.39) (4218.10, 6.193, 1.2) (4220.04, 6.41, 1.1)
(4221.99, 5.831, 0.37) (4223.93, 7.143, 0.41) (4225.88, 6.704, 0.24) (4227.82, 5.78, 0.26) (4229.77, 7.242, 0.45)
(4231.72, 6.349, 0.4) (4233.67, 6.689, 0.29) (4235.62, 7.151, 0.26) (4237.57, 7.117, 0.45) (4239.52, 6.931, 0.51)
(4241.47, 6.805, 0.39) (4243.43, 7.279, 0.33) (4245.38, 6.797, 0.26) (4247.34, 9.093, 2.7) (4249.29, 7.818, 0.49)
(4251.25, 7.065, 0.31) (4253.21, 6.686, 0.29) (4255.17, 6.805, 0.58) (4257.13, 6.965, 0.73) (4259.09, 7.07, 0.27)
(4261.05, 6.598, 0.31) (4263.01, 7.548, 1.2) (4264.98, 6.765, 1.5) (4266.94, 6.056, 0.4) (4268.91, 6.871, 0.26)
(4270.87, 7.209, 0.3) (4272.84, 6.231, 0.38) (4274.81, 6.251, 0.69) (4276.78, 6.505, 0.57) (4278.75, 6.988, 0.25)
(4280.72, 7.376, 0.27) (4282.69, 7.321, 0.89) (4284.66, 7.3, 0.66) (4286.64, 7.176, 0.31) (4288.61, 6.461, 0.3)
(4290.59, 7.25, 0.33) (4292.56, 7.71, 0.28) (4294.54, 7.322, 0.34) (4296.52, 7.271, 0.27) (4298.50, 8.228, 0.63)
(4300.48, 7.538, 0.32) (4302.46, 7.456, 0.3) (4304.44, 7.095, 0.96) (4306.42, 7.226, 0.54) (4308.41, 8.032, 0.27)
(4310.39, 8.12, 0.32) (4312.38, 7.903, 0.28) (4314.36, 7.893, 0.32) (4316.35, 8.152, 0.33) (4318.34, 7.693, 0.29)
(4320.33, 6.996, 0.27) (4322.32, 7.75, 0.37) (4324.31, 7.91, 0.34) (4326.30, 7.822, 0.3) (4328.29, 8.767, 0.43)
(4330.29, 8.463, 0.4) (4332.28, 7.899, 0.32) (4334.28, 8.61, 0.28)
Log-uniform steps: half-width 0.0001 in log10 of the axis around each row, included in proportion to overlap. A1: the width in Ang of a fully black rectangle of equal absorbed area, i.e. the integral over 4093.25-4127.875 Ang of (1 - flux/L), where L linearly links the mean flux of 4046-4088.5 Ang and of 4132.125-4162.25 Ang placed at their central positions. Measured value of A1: -4.9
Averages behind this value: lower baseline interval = 6.78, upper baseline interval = 6.55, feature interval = 7.61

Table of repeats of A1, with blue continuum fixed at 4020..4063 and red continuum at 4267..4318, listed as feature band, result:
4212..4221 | 0.67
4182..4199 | 1.31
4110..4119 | -0.96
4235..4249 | -0.37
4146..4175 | 1.90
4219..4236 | 1.30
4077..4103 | -2.24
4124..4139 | -0.27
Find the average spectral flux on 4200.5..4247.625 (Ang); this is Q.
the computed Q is 6.66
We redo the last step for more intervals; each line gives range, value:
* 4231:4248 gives 7.11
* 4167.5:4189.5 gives 6.86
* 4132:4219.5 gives 6.52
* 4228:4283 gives 6.96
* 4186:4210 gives 6.19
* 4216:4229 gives 6.37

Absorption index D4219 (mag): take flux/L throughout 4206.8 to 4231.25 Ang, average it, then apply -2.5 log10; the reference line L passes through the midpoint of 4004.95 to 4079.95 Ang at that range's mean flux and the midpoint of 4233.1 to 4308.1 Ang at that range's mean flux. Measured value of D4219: 0.08 mag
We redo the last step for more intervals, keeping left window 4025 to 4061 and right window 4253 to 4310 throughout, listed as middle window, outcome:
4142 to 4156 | 0.047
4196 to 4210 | 0.128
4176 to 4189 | -0.034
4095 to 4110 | -0.185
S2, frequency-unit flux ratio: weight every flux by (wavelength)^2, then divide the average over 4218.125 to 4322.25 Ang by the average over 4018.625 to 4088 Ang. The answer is 1.18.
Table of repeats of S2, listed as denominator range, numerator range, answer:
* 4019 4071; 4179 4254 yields 1.10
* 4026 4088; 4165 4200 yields 1.05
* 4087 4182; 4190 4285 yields 1.00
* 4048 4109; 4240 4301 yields 1.10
